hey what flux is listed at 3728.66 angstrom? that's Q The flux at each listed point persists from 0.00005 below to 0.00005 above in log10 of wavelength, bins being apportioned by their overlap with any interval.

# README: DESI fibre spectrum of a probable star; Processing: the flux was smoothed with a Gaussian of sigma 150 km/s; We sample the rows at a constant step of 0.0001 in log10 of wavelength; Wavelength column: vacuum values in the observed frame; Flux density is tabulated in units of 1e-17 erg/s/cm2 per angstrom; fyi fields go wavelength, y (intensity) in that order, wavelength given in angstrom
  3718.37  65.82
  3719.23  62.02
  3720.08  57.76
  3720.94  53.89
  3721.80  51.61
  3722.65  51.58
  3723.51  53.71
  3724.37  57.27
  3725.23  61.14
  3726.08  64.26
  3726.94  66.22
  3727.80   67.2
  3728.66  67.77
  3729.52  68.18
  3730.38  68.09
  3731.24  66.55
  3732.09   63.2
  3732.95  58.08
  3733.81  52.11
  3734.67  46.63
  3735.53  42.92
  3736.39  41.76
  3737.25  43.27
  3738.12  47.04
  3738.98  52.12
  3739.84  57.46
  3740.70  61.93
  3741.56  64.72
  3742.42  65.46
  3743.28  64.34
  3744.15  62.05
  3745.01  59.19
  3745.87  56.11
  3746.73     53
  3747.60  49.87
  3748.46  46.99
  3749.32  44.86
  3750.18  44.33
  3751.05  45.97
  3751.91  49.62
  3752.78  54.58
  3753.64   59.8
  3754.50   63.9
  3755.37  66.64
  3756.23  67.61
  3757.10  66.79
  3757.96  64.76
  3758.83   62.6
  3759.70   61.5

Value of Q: 67.77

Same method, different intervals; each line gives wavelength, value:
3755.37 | 66.64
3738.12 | 47.04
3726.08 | 64.26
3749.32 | 44.86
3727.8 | 67.2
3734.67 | 46.63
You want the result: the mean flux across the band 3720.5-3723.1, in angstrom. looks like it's 52.3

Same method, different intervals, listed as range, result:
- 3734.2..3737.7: 43.6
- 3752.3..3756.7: 62.4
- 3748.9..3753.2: 47.8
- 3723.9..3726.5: 60.8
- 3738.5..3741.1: 57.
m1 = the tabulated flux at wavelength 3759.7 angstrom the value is 61.5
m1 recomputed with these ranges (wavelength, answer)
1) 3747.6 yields 49.87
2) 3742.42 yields 65.46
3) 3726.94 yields 66.22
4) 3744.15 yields 62.05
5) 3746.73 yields 53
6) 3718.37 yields 65.82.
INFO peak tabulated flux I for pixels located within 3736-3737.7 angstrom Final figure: 43.27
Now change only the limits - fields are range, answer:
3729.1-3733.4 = 68.18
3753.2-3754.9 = 63.9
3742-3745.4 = 65.46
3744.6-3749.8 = 59.19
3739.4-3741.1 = 61.93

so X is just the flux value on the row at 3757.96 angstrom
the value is 64.76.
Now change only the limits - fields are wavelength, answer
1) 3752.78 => 54.58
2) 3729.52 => 68.18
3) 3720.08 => 57.76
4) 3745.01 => 59.19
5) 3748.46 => 46.99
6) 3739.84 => 57.46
